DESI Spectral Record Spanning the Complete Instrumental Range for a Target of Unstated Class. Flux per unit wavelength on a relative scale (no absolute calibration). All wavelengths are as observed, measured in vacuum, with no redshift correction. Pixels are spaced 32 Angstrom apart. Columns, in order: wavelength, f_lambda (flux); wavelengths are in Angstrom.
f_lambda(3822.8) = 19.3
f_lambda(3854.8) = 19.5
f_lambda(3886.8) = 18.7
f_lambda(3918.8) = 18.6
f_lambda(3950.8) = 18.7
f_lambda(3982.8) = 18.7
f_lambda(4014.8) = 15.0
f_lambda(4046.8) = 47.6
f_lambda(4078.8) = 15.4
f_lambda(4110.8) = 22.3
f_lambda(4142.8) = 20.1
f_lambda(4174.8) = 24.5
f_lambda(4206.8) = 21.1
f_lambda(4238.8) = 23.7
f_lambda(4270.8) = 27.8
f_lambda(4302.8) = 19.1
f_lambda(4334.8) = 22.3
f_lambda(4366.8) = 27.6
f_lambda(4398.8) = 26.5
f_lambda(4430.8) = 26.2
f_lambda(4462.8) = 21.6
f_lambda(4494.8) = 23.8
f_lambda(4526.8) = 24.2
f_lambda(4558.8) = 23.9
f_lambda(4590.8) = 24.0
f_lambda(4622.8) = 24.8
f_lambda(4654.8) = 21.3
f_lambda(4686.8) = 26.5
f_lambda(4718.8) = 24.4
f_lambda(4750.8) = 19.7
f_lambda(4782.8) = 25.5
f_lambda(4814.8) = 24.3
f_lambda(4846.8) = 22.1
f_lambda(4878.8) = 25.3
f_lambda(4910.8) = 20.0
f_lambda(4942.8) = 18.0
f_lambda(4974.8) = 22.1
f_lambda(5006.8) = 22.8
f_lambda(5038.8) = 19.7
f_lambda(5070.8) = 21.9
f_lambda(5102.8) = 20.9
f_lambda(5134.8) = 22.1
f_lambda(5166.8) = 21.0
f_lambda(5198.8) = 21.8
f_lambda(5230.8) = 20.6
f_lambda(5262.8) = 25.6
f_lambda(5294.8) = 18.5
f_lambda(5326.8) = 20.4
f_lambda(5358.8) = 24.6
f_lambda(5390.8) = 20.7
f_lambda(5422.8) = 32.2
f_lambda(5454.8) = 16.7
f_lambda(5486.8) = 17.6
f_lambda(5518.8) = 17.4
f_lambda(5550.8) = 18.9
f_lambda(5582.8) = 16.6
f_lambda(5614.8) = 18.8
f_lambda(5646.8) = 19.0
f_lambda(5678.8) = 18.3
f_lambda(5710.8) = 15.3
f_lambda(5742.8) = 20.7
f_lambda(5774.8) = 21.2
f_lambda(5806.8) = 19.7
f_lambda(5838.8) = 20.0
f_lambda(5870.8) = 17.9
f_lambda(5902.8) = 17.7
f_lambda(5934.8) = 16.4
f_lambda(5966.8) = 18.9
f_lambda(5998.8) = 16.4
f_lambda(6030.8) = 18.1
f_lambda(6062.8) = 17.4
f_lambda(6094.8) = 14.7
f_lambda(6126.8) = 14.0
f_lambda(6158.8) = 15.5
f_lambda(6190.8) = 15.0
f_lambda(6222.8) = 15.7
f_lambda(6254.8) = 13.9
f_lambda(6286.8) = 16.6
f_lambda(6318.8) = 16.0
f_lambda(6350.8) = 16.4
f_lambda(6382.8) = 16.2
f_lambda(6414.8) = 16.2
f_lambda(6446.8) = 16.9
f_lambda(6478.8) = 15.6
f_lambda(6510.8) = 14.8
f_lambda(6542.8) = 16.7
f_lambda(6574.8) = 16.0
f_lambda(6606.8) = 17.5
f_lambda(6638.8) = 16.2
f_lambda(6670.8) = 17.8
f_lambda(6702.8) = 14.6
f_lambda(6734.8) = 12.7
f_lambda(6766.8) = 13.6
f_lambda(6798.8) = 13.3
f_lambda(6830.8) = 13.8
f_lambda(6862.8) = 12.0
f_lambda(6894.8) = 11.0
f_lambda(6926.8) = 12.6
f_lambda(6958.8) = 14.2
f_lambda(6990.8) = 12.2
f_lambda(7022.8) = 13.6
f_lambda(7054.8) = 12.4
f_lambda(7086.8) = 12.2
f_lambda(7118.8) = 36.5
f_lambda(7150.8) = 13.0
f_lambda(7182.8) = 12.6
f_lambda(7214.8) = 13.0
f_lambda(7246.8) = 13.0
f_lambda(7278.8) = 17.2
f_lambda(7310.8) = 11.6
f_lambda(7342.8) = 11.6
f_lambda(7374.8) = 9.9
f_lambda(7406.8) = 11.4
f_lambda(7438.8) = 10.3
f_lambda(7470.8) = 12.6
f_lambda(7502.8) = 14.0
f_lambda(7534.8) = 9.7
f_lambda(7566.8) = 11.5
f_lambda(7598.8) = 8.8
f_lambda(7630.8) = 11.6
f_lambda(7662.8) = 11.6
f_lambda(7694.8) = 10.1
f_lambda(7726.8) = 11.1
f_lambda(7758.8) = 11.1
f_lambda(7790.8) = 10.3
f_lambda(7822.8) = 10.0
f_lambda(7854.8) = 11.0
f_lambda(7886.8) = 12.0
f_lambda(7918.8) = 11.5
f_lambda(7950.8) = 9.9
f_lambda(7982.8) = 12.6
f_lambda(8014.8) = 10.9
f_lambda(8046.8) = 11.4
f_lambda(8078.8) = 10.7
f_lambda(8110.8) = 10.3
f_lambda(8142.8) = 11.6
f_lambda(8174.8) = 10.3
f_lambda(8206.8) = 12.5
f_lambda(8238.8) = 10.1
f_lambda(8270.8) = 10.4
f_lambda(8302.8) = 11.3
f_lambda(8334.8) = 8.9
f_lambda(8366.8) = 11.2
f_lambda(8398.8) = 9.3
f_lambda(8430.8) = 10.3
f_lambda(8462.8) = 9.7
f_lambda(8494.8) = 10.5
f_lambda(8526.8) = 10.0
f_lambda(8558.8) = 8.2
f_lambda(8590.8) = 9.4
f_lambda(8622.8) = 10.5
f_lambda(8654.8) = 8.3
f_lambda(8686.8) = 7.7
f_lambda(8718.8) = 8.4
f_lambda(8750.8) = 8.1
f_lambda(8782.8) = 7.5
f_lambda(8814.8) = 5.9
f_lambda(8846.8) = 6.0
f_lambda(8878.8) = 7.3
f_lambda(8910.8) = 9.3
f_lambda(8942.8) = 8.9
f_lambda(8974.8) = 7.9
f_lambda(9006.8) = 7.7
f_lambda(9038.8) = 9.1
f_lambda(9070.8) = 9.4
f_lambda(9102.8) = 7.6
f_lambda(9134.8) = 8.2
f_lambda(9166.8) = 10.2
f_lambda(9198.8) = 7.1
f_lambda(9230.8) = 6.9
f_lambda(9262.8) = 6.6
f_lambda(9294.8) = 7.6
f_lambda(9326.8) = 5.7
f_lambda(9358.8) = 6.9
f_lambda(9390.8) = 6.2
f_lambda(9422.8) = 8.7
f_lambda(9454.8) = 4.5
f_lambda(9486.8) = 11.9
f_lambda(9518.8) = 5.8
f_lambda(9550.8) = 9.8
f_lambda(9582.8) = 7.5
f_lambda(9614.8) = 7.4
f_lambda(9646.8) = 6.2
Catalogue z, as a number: 0.083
